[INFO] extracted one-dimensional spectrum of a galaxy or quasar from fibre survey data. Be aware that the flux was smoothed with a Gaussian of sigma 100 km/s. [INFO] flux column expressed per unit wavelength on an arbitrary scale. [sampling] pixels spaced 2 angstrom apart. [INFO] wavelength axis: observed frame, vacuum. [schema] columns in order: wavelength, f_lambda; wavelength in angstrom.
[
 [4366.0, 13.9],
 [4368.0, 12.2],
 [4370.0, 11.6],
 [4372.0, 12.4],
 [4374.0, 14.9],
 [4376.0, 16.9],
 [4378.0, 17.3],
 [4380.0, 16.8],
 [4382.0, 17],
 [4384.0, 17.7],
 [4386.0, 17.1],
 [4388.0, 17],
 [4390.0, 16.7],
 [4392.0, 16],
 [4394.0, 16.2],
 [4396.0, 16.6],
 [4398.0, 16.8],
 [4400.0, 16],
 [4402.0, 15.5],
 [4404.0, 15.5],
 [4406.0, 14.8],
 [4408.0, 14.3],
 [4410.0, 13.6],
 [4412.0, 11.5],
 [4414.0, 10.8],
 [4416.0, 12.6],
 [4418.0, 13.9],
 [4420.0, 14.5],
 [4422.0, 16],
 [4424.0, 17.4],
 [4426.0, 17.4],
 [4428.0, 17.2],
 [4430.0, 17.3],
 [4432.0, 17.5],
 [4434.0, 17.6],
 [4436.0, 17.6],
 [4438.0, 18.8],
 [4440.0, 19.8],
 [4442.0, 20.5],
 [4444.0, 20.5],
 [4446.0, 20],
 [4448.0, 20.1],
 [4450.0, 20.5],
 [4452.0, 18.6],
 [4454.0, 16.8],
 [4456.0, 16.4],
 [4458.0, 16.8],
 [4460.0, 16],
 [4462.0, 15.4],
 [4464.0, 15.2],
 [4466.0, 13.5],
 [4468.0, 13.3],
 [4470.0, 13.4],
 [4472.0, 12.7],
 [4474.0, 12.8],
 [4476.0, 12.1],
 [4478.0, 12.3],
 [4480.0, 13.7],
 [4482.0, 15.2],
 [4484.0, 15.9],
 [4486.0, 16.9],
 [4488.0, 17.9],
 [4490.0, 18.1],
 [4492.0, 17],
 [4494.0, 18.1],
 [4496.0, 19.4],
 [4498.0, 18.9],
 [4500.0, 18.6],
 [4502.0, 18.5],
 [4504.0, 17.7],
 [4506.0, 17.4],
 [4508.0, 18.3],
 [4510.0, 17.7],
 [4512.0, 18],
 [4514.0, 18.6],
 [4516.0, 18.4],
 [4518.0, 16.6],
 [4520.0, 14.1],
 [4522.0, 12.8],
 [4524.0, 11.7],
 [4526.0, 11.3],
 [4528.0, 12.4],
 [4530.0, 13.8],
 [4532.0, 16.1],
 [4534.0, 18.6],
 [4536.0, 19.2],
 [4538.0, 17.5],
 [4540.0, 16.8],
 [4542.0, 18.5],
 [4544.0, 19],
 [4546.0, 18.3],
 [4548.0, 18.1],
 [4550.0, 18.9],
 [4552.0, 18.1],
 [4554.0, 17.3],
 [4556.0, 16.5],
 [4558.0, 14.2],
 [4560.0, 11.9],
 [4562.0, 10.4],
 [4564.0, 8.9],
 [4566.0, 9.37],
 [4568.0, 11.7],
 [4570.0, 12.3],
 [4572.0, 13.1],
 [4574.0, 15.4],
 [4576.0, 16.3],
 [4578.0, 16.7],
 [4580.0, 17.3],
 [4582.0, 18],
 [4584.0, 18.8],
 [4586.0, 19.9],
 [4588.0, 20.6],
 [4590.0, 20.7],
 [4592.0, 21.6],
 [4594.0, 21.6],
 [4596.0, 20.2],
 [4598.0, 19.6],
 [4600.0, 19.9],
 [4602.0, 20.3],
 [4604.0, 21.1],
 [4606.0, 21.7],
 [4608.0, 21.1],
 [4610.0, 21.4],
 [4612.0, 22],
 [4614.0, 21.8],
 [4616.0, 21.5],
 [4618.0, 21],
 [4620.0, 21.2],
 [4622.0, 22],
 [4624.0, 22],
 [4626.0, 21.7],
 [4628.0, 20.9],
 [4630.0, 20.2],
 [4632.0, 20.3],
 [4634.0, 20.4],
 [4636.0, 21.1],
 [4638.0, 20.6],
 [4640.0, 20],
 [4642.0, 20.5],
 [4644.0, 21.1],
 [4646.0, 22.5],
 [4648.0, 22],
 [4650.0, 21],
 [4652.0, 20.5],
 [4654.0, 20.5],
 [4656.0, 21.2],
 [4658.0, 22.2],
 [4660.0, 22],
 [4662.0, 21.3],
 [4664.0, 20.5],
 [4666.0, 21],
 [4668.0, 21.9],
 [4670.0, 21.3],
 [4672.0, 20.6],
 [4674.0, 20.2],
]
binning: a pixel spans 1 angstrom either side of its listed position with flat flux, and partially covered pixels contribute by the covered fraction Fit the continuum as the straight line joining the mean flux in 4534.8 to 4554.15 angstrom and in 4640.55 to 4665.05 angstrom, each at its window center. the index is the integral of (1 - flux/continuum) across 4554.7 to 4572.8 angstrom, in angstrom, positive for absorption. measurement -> 6.40 angstrom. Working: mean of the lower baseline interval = 18.2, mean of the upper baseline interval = 21.3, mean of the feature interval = 12.1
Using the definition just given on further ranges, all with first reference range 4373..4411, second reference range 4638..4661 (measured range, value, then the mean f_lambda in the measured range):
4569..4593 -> 2.8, 17.6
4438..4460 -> -2.0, 18.9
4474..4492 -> 2.7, 15.2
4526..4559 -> 3.8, 16.9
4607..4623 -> -0.8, 21.5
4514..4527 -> 2.9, 14.5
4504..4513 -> 0.3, 17.8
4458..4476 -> 3.6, 14.1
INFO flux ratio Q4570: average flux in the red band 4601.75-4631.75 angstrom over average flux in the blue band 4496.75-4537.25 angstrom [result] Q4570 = 1.30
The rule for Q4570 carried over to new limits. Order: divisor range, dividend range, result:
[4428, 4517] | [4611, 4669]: 1.24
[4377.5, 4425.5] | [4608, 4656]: 1.37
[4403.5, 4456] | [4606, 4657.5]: 1.26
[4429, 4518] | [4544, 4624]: 1.06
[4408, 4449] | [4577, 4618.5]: 1.22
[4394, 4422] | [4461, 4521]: 1.12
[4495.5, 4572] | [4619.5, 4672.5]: 1.33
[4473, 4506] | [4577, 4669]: 1.26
